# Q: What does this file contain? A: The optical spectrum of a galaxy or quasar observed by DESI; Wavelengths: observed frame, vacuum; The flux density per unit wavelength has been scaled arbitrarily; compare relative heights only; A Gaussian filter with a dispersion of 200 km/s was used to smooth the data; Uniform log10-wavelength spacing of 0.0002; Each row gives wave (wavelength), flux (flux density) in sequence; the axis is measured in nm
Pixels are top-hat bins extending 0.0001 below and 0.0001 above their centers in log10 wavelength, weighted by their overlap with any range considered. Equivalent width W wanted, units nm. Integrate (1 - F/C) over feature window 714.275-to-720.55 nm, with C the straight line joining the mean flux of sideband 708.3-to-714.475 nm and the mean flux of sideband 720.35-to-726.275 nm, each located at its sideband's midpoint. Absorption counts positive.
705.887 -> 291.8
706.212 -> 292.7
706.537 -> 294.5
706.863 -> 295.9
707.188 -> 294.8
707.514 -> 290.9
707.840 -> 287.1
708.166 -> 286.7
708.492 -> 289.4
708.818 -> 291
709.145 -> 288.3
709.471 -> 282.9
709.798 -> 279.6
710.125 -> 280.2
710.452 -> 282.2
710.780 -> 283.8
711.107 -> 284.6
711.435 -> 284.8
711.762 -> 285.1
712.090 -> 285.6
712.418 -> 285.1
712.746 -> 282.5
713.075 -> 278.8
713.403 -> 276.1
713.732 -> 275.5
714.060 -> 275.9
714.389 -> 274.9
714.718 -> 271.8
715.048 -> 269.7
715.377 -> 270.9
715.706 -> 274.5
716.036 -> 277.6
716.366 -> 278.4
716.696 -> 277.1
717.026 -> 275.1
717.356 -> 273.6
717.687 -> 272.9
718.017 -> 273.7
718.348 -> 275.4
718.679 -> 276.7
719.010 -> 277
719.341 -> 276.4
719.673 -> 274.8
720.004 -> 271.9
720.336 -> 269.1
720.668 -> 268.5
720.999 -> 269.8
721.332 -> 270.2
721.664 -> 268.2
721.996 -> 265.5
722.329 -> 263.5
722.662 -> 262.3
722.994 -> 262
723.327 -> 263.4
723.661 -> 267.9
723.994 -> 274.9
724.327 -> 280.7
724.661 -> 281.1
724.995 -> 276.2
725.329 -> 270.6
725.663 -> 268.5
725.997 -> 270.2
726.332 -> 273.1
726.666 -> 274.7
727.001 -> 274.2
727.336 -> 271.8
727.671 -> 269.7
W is 0.04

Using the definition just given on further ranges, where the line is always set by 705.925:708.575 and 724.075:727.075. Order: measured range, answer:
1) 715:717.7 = 0.08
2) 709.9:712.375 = 0.04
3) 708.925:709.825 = 0.02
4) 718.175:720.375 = 0.04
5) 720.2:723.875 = 0.15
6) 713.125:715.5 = 0.09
